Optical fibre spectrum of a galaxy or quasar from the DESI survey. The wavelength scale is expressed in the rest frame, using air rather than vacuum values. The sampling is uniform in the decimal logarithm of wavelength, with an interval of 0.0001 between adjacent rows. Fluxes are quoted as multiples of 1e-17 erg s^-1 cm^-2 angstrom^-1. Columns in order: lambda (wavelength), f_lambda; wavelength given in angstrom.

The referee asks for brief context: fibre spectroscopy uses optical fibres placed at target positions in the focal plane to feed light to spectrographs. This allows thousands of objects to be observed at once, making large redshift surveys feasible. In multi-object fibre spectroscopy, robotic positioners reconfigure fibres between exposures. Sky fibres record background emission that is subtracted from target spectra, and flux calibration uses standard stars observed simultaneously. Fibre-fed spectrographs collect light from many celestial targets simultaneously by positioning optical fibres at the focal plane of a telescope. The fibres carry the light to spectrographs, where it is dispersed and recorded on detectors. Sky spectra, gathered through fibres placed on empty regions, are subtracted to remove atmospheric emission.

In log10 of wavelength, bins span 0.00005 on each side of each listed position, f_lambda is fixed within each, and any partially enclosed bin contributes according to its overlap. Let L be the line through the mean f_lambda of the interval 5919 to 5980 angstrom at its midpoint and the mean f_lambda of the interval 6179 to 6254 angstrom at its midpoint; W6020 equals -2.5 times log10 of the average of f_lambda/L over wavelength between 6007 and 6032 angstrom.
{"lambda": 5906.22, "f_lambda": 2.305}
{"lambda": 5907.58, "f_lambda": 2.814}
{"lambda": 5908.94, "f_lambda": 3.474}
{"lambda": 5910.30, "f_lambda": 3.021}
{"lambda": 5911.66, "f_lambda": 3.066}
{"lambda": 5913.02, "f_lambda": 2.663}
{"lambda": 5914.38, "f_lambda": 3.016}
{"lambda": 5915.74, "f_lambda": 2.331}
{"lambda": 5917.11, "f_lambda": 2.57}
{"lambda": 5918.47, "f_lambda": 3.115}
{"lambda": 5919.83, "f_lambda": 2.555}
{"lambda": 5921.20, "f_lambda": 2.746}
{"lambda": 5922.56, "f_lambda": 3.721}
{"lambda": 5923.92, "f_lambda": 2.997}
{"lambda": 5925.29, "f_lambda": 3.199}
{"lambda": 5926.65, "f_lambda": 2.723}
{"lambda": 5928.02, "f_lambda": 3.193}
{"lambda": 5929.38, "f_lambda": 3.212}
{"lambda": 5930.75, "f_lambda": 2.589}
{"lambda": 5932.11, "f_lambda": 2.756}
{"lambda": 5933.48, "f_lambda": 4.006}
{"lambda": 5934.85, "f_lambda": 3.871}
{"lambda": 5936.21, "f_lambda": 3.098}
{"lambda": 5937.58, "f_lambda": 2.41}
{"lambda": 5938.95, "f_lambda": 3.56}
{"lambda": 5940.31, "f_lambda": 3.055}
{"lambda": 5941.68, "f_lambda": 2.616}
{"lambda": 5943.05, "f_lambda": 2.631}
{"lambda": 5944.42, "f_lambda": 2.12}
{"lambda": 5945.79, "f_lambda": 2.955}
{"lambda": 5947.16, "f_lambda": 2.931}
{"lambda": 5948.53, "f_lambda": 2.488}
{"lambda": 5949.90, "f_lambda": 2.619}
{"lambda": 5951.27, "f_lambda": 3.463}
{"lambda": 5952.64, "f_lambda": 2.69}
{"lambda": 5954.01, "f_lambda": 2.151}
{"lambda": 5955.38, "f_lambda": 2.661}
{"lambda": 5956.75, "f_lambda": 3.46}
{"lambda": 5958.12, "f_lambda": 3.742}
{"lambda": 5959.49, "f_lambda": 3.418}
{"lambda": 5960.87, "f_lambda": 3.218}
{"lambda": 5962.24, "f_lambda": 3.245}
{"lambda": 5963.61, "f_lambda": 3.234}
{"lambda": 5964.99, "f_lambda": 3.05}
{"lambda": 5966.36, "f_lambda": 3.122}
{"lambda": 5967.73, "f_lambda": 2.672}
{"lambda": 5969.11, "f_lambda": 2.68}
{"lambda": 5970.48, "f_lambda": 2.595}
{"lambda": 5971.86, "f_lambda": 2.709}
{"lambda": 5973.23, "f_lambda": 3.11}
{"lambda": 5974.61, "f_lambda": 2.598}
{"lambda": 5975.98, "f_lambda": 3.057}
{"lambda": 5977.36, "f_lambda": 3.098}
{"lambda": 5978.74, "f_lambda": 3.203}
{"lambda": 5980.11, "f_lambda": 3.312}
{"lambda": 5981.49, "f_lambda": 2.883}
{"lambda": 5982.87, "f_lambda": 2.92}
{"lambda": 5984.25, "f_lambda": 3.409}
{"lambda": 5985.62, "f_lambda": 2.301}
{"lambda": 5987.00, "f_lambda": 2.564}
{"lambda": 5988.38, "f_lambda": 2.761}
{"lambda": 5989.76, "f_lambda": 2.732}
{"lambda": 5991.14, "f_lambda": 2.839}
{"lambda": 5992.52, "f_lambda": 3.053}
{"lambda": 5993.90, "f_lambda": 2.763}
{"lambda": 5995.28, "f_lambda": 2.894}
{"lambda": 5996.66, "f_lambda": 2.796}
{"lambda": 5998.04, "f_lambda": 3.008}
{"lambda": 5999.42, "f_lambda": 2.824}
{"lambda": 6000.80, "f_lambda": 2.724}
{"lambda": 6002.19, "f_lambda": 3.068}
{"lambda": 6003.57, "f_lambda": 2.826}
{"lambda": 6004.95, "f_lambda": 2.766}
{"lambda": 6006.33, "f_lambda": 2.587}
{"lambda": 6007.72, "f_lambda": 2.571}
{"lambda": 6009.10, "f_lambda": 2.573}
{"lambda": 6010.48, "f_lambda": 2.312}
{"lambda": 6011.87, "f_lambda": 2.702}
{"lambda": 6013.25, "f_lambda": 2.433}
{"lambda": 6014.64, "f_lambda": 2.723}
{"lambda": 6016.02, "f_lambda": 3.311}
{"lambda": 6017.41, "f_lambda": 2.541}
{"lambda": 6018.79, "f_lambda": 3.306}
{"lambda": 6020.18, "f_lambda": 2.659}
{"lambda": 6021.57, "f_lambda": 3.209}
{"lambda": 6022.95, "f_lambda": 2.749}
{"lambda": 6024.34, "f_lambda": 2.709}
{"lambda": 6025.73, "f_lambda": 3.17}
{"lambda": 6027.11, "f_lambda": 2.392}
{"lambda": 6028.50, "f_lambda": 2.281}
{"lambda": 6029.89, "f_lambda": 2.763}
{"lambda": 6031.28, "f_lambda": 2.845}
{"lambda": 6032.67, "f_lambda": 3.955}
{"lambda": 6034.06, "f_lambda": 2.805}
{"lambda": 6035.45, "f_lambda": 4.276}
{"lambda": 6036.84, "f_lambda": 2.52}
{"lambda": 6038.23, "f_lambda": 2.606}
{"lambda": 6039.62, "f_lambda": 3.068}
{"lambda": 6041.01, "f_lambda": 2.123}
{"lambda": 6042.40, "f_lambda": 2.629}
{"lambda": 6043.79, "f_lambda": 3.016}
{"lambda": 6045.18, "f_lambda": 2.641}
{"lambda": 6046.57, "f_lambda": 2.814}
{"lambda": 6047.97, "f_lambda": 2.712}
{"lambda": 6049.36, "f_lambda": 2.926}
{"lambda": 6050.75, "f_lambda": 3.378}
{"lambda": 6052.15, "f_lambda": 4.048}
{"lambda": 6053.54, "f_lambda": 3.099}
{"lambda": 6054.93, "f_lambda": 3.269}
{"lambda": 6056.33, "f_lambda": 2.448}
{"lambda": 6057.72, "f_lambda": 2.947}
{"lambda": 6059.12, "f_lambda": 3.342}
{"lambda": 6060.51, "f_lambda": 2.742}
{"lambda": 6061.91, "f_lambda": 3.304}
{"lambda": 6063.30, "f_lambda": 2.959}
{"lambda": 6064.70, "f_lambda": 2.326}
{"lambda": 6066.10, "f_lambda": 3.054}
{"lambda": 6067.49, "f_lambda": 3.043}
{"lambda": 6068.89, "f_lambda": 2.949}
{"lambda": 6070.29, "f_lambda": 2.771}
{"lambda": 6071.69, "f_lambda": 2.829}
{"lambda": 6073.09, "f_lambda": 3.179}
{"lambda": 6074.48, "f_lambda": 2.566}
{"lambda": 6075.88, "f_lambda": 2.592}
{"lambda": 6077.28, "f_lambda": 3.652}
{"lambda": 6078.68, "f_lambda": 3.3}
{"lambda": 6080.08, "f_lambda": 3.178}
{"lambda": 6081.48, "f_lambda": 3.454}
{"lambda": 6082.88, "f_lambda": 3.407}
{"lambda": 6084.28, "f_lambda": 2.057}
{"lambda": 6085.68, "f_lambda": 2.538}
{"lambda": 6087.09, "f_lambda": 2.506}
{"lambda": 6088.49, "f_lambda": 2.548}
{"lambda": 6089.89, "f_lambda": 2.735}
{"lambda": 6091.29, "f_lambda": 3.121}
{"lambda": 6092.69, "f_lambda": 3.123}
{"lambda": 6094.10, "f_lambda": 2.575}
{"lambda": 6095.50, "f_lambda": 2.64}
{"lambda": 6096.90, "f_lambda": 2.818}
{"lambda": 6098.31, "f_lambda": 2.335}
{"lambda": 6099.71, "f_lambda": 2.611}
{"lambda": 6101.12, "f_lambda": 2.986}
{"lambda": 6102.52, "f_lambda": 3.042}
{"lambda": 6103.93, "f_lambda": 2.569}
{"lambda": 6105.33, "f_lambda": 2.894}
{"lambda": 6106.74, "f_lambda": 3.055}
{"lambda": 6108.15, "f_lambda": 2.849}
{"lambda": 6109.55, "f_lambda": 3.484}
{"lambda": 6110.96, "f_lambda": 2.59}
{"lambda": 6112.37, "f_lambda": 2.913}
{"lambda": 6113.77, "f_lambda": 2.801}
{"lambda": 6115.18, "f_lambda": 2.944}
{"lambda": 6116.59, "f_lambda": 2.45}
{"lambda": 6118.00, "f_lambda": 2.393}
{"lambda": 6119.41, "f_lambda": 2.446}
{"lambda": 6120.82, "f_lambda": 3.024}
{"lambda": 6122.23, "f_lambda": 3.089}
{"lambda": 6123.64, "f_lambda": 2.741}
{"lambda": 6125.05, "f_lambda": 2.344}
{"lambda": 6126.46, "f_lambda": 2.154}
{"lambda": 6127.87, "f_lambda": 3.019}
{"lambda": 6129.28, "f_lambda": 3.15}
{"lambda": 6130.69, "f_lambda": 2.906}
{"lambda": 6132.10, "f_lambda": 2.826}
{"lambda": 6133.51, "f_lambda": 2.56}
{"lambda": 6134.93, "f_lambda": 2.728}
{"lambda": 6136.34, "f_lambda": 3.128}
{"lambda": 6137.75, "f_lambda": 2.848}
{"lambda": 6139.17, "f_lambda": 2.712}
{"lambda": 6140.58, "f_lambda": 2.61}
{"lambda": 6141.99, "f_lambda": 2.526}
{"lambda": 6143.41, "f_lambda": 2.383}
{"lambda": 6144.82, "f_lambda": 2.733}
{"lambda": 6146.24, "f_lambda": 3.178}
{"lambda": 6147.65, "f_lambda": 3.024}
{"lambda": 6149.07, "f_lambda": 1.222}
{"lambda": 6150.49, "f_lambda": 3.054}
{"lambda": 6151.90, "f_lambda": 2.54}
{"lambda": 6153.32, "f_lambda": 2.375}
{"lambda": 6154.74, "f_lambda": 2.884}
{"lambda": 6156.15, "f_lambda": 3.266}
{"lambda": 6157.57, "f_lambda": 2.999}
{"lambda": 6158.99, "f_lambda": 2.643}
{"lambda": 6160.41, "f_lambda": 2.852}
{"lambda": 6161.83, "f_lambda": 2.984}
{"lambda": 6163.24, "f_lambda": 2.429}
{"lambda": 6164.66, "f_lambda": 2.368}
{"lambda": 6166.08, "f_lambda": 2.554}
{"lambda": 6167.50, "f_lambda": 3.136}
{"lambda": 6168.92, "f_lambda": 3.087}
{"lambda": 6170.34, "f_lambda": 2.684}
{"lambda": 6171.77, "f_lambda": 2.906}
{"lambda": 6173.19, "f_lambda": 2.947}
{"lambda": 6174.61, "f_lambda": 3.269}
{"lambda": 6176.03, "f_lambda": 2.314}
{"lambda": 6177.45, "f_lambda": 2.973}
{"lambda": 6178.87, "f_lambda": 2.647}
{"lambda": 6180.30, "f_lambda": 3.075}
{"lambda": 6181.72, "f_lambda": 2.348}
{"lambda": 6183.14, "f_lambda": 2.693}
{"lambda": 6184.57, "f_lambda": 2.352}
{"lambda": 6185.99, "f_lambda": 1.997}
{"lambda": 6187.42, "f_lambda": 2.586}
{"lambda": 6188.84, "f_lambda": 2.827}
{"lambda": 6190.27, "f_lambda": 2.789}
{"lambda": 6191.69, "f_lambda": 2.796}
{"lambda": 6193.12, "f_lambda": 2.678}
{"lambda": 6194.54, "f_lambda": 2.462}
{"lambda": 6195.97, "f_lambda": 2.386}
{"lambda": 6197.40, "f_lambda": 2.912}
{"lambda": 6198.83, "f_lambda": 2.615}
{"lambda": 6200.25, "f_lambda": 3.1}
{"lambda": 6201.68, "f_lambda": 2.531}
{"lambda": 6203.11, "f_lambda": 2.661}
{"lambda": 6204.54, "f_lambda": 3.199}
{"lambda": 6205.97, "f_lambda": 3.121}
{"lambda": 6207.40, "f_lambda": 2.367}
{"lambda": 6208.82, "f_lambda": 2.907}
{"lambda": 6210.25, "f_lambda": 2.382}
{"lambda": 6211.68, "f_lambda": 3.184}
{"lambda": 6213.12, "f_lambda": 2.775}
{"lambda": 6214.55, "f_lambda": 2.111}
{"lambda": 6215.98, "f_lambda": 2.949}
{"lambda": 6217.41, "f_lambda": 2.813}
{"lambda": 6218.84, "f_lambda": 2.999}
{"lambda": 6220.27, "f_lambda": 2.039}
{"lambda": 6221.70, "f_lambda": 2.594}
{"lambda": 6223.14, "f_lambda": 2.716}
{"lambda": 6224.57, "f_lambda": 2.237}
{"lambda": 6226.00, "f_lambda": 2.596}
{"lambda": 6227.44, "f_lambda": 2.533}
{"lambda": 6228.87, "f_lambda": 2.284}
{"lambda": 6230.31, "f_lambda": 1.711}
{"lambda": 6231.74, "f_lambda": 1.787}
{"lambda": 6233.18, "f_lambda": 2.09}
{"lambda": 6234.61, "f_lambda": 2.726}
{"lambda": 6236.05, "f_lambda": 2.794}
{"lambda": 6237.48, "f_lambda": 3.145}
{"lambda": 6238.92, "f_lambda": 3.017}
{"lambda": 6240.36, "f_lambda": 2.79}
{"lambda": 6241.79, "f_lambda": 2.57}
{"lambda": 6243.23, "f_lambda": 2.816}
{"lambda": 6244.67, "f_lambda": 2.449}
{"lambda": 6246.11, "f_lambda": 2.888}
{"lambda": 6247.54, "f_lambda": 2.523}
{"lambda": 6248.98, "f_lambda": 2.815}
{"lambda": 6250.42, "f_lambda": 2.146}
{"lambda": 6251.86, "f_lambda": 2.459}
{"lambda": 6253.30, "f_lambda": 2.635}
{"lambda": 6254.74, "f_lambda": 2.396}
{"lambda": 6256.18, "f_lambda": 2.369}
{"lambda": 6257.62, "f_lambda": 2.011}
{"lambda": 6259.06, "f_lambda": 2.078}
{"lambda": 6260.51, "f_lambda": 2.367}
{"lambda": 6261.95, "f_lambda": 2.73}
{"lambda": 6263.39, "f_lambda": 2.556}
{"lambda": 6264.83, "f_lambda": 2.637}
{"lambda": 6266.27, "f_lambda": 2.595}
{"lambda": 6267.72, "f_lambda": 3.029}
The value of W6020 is 0.06 mag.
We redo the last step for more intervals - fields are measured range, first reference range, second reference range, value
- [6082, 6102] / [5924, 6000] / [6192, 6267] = 0.02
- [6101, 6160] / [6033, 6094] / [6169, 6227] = 0.02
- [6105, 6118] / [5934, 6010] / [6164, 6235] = -0.05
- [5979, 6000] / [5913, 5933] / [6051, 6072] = 0.03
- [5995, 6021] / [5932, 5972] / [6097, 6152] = 0.05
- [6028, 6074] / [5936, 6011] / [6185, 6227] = -0.06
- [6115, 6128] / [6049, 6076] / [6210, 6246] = 0.08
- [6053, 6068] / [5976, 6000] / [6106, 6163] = -0.05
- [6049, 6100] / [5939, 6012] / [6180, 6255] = -0.06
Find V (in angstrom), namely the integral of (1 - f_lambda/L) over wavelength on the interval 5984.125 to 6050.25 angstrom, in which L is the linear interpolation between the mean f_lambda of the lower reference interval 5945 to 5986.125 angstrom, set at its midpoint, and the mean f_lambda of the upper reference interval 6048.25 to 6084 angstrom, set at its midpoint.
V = 4.3 angstrom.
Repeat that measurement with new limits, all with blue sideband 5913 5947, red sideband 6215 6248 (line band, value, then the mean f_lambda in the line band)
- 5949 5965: -0.8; 3.07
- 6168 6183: -1.1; 2.82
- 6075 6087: -1.0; 2.99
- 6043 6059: -1.4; 3.04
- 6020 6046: -0.4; 2.87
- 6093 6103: 0.0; 2.72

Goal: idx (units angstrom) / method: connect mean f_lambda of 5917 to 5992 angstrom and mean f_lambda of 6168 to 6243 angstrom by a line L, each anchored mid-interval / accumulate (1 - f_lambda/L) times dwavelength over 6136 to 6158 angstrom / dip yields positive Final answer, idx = 0.17 angstrom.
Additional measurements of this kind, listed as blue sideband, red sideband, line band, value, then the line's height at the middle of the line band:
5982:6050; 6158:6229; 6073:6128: -1.0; 2.76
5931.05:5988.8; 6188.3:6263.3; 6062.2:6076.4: -0.2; 2.81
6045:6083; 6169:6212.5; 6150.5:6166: 0.4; 2.81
